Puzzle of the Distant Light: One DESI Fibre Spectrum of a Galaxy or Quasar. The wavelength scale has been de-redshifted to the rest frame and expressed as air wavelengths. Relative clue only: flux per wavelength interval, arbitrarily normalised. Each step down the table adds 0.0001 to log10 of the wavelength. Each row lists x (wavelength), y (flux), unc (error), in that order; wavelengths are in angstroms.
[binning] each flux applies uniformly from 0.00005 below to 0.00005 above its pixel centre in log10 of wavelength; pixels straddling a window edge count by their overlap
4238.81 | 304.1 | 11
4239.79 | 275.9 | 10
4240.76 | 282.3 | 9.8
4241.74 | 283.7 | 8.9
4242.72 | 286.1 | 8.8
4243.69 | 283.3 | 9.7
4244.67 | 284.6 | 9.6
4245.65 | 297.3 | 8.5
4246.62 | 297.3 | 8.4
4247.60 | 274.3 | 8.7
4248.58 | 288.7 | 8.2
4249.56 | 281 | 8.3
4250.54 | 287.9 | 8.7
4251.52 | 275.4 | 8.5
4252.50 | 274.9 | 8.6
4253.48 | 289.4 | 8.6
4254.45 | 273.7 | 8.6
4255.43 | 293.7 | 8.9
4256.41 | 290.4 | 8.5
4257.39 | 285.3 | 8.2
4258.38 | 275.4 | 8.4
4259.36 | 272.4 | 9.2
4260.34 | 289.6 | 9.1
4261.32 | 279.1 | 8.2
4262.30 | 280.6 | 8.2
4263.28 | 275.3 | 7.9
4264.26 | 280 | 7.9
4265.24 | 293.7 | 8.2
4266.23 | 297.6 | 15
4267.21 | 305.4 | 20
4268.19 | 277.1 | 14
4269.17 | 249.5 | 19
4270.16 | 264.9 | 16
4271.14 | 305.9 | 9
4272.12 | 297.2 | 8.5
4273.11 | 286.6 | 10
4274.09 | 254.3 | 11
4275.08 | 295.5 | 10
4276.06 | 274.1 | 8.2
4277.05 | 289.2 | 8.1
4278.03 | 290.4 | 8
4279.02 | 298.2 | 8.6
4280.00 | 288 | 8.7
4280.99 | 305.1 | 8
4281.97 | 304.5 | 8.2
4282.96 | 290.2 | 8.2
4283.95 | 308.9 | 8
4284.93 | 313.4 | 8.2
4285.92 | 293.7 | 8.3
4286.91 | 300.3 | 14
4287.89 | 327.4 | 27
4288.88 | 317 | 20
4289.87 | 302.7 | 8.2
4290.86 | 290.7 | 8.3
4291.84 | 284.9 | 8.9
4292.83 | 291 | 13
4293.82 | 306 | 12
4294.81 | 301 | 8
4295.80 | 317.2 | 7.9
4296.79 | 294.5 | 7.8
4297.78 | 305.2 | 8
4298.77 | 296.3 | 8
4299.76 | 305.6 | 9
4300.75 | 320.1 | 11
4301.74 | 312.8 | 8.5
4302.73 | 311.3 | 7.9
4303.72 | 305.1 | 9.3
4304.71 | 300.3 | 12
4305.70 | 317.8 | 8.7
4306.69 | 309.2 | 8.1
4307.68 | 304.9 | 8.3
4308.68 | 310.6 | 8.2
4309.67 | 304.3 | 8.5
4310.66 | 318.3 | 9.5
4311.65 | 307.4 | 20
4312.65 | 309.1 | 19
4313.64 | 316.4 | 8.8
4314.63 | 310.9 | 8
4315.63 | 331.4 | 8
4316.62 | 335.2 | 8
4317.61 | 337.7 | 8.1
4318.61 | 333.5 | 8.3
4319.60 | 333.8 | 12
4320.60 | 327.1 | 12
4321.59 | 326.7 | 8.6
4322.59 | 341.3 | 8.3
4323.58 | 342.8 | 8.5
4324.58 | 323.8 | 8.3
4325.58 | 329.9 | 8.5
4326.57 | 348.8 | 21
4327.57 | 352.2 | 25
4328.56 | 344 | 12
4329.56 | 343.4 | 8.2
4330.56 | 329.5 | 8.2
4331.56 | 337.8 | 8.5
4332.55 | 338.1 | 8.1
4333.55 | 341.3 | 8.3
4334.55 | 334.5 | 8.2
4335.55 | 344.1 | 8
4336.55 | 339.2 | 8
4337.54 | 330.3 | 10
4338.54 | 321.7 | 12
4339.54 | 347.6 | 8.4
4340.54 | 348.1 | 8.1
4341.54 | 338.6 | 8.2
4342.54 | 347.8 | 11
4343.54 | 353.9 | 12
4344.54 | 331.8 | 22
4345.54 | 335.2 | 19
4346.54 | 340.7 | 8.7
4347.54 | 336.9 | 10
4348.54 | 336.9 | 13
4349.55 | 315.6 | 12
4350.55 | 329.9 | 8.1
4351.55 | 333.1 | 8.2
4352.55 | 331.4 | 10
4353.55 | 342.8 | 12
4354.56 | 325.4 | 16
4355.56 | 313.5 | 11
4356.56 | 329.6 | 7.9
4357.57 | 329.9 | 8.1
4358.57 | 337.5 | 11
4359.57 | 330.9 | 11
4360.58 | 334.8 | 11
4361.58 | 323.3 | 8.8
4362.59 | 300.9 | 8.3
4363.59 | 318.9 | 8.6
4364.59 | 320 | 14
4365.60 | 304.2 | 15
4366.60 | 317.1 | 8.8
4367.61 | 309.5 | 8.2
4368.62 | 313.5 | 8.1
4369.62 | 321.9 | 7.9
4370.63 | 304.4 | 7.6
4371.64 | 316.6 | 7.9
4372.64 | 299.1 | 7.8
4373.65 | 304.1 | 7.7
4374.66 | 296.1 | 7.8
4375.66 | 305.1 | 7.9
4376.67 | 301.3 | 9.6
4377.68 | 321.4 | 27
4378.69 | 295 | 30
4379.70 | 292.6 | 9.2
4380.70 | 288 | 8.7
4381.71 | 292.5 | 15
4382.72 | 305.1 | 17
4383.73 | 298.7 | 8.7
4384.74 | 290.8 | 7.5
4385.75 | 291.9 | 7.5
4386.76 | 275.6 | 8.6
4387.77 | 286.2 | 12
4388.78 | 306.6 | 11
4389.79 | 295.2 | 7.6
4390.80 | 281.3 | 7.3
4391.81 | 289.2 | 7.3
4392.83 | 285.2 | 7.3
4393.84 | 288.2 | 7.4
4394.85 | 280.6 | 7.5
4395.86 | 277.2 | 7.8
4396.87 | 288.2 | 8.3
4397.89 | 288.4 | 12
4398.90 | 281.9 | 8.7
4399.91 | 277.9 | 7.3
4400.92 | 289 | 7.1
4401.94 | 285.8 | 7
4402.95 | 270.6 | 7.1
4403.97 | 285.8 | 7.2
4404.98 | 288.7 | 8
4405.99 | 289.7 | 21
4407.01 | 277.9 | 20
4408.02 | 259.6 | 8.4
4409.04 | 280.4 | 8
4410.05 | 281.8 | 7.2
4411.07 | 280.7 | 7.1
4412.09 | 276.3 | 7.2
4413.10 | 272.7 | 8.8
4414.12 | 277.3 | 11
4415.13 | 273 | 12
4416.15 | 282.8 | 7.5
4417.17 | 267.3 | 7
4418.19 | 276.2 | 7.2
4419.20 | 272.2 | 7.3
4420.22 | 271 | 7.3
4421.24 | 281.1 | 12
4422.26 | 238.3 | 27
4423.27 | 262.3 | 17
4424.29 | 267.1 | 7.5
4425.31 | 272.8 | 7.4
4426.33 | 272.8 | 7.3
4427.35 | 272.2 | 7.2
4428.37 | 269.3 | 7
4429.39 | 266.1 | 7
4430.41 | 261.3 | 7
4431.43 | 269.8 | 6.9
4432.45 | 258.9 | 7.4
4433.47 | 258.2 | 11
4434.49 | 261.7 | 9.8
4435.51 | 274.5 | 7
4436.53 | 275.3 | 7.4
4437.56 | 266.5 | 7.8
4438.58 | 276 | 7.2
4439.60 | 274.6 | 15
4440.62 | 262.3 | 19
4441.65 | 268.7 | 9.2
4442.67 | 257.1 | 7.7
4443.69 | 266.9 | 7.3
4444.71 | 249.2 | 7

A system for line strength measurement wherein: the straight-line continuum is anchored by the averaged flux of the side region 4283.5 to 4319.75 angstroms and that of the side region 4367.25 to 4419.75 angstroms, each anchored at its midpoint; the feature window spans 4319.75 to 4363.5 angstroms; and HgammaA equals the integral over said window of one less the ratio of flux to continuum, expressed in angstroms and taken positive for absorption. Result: -4.87 angstroms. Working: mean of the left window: 310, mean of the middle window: 335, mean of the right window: 289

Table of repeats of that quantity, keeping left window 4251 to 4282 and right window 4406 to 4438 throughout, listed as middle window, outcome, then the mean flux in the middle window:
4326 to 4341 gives -3.31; 340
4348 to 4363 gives -2.79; 328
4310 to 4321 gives -1.70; 323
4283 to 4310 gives -2.26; 305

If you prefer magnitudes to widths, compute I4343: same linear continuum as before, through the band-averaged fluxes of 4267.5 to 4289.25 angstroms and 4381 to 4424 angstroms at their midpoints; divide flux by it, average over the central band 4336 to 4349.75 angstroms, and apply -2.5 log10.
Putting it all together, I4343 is -0.18 mag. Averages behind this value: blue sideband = 292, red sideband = 281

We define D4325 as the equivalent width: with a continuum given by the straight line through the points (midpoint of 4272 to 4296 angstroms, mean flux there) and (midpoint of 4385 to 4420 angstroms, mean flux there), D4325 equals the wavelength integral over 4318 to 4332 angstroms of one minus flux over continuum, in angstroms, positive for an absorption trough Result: -2.2 angstroms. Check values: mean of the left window 297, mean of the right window 282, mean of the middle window 337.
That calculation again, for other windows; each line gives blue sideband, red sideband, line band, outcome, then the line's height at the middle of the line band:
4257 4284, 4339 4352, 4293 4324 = -0.3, 312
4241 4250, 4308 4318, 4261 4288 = 0.9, 300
